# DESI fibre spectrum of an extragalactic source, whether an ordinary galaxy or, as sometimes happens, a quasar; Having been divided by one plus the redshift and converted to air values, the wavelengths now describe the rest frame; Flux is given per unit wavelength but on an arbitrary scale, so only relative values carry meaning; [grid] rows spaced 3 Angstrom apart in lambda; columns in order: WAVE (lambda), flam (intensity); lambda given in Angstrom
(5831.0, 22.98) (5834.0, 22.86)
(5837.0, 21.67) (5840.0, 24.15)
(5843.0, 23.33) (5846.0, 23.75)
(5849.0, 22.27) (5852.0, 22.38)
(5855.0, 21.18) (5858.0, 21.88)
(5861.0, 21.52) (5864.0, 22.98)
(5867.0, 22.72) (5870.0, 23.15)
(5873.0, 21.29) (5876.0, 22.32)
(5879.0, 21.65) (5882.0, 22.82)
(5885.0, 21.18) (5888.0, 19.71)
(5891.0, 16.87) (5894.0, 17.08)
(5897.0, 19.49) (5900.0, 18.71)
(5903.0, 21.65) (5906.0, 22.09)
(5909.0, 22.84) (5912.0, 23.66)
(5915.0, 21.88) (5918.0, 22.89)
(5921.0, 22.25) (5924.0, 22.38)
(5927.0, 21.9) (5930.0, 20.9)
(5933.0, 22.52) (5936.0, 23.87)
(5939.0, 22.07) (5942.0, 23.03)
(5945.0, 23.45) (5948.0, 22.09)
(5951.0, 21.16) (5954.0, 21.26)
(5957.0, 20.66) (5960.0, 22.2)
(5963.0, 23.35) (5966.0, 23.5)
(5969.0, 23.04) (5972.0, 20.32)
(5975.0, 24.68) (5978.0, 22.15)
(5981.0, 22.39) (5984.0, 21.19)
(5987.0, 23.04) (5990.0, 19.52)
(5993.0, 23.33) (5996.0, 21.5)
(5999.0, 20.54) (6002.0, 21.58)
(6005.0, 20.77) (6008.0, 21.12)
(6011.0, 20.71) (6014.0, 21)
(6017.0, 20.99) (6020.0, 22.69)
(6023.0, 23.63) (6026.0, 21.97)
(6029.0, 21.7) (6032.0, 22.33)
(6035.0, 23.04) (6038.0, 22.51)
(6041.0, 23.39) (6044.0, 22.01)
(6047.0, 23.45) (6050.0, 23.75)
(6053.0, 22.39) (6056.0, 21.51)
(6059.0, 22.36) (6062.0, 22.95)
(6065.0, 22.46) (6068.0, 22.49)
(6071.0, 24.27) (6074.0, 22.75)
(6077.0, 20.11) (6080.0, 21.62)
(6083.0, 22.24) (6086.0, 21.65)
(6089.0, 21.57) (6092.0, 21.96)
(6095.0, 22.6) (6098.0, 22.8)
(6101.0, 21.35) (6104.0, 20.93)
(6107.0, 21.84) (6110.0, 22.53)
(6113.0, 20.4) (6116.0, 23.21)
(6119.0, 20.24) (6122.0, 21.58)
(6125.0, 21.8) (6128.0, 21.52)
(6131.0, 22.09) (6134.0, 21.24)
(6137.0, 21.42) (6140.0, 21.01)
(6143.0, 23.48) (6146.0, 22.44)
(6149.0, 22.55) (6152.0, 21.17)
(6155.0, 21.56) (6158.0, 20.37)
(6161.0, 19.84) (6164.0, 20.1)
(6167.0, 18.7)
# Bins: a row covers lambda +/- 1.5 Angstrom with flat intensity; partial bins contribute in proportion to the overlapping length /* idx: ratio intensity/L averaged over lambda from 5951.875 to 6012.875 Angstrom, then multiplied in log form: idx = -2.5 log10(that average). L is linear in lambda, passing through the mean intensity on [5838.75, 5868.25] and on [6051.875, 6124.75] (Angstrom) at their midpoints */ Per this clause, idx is 0.021 mag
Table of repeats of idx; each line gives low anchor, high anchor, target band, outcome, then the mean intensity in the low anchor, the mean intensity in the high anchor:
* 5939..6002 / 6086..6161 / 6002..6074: -0.02 mag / 22.1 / 21.7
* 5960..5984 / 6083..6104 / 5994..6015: 0.07 mag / 22.6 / 21.9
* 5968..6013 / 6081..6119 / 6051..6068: -0.03 mag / 21.7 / 21.9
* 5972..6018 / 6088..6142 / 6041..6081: -0.04 mag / 21.6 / 21.7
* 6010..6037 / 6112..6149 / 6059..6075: -0.05 mag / 22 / 21.8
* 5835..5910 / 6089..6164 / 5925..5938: -0.04 mag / 21.5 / 21.6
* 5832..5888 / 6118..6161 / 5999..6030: 0.02 mag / 22.3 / 21.6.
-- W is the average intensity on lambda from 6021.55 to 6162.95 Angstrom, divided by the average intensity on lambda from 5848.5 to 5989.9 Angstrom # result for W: 1.01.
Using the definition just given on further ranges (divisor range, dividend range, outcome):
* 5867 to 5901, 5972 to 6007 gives 1.06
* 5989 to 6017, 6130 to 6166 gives 1.01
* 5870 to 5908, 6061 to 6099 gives 1.08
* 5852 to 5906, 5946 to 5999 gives 1.05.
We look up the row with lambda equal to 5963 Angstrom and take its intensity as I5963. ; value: 23.35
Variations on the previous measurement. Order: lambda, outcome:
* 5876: 22.32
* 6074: 22.75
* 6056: 21.51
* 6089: 21.57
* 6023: 23.63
